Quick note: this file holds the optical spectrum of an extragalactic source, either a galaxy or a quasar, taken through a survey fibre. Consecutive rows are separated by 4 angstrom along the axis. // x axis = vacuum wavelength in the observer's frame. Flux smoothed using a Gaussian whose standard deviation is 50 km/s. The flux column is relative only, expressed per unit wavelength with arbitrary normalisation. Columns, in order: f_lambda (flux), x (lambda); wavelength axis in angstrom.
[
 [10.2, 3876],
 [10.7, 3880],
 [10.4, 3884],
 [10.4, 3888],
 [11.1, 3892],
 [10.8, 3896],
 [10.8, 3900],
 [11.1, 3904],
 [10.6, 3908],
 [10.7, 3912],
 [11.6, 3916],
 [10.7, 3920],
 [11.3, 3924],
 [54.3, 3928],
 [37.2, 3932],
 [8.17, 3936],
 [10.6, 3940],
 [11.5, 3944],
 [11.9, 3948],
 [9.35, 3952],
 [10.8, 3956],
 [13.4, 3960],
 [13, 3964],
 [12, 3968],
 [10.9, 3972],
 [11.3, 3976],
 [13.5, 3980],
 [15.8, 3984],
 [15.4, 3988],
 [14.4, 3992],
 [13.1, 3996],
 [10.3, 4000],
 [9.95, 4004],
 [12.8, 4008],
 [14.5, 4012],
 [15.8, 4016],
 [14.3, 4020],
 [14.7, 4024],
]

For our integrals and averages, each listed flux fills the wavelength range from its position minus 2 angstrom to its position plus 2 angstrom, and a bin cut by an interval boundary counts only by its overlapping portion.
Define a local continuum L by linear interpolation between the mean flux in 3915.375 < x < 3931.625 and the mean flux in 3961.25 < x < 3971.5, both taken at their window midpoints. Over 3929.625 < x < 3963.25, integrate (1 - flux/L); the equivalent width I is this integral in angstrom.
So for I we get 6.9 angstrom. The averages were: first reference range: 24.4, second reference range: 12.3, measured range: 14.5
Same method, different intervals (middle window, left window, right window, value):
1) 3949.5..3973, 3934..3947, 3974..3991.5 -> 1.0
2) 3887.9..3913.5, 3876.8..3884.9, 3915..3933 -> 9.1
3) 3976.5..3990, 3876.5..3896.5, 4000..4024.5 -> -1.9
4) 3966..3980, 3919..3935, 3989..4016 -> 5.3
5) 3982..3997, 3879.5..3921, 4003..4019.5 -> -2.0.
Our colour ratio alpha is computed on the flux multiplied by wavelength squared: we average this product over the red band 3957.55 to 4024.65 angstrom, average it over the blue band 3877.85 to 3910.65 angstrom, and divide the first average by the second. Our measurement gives 1.29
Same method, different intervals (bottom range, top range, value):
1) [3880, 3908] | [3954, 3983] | 1.18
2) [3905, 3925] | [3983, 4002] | 1.30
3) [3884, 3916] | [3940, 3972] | 1.10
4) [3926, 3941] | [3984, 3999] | 0.51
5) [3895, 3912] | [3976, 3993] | 1.39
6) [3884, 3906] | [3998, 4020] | 1.26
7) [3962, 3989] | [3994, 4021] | 1.01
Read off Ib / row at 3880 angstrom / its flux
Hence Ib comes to 10.7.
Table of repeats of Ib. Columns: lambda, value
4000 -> 10.3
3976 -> 11.3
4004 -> 9.95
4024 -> 14.7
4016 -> 15.8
